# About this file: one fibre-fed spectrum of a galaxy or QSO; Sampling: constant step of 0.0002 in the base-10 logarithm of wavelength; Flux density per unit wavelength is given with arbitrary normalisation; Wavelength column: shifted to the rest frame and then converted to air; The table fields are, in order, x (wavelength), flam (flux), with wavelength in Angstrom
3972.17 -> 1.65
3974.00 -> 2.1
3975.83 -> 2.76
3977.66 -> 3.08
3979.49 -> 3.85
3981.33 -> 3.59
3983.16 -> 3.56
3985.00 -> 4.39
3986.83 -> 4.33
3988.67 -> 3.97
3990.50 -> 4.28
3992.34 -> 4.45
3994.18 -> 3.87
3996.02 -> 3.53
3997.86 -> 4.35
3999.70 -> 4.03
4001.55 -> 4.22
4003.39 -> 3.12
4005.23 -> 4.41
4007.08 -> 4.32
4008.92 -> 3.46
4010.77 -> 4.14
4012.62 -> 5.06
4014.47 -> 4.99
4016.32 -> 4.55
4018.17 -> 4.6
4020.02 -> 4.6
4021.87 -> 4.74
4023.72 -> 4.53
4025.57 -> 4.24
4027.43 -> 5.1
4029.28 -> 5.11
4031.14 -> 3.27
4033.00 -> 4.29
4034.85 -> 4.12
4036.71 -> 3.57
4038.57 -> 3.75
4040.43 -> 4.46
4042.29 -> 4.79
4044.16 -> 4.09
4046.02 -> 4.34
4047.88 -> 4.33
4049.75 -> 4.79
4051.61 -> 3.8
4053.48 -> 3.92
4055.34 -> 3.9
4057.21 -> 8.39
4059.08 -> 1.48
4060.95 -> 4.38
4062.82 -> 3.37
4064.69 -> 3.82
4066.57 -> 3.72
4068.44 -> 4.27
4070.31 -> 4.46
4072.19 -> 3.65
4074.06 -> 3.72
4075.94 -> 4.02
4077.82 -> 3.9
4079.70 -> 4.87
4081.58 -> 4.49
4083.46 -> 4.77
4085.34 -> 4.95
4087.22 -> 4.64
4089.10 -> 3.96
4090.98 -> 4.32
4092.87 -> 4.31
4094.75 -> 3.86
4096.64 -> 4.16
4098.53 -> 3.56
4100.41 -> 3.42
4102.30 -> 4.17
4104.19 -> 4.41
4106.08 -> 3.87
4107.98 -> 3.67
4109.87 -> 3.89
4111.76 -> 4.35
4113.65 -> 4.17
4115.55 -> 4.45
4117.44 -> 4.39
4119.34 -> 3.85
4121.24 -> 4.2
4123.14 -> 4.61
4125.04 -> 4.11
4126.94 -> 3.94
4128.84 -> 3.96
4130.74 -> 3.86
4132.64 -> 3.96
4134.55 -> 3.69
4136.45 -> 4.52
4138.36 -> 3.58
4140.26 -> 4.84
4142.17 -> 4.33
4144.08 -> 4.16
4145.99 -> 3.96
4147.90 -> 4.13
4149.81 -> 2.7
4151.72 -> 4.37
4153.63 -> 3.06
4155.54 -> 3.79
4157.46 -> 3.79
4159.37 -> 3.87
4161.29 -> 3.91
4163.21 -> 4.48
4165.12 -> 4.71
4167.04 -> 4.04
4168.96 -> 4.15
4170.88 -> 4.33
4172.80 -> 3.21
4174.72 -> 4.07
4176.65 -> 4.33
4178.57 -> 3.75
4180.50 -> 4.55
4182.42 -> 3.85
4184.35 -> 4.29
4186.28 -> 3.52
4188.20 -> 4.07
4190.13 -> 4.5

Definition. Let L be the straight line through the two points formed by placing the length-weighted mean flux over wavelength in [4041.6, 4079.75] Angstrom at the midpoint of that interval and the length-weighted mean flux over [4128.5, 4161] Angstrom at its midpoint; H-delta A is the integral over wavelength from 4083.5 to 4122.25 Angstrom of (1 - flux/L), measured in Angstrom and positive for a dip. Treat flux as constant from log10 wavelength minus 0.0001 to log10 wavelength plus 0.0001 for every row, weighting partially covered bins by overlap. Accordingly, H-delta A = -0.99 Angstrom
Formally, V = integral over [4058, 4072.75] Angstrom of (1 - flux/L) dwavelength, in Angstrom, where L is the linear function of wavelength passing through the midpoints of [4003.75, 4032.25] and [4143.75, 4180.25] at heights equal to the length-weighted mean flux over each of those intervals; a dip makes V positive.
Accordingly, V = 2.0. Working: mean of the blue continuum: 4.45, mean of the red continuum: 3.95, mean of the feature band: 3.69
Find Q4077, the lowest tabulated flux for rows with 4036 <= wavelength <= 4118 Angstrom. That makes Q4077 1.48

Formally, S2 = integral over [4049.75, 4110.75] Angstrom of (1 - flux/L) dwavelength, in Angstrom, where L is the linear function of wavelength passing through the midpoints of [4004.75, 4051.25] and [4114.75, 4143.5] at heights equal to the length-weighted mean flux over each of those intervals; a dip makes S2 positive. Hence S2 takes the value 1.8 Angstrom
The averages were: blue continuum 4.38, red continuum 4.15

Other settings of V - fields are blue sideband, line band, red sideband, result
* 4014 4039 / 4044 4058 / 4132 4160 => -1.3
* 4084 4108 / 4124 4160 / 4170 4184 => 1.2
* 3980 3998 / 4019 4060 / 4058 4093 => -3.0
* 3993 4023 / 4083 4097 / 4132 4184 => -0.8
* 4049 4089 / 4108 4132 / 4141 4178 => -0.2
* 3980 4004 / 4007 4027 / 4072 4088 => -2.0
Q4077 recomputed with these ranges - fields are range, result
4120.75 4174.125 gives 2.7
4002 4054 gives 3.12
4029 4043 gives 3.27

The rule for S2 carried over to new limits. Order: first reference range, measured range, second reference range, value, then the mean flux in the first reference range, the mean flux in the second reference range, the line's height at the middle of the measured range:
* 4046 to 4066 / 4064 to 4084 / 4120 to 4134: 0.2 Angstrom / 4.21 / 4.07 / 4.18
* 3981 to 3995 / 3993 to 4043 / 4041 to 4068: -1.5 Angstrom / 4.08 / 4.23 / 4.14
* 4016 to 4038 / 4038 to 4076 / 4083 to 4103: 1.1 Angstrom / 4.38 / 4.18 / 4.29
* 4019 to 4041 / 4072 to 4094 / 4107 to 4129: -0.6 Angstrom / 4.31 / 4.14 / 4.21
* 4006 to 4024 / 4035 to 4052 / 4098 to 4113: 0.4 Angstrom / 4.5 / 3.93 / 4.32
